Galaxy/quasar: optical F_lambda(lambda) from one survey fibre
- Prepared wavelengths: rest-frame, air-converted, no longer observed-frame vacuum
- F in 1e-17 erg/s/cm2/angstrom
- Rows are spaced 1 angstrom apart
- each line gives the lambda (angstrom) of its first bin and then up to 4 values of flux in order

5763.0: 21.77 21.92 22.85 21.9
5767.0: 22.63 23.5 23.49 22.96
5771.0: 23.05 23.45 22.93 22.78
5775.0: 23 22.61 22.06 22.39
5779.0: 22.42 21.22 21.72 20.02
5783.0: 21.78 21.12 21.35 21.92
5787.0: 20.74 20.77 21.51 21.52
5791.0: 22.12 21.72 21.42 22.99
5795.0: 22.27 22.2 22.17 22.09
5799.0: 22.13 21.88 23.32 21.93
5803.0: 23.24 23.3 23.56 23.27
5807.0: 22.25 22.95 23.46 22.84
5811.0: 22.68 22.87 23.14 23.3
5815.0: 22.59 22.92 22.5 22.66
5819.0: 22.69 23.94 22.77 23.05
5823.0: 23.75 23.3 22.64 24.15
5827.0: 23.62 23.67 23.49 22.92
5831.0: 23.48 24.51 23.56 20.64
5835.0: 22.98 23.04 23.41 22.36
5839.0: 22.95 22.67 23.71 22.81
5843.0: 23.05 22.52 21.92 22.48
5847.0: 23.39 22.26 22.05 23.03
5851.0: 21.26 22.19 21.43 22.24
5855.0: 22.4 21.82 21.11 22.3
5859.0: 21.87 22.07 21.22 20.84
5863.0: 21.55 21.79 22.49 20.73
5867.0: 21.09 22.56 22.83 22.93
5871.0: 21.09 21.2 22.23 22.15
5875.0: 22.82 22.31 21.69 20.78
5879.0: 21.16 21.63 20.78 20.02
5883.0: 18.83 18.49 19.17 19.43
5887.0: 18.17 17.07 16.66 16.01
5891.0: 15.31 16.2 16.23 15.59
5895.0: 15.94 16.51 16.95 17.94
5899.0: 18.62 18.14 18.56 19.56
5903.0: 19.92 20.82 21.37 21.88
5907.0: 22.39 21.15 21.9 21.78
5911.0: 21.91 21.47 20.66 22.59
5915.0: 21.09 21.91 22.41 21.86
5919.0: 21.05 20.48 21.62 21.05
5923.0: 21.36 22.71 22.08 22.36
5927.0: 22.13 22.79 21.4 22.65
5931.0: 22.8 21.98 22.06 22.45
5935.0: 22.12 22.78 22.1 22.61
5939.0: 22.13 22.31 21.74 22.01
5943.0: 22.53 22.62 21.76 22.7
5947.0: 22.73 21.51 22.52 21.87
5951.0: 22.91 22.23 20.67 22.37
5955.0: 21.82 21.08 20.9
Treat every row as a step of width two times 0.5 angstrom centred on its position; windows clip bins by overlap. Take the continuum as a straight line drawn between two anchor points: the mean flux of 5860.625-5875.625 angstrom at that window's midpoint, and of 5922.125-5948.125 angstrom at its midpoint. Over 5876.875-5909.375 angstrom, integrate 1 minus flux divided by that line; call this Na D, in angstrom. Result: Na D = 4.6 angstrom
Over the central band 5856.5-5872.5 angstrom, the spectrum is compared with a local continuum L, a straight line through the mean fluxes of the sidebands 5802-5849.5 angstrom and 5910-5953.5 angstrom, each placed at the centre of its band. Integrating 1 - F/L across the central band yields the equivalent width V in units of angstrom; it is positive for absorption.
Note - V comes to 0.6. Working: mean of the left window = 23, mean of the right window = 22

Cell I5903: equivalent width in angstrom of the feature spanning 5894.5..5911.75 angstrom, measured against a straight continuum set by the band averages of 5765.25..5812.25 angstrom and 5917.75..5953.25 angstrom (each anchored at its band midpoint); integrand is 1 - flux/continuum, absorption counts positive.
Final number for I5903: 1.9 angstrom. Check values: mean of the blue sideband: 22.3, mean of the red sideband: 22.1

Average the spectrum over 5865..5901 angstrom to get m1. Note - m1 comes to 19.4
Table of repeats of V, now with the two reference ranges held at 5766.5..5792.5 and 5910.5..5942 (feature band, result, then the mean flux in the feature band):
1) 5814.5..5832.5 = -0.98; 23.3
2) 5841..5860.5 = -0.20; 22.3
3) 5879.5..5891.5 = 1.93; 18.5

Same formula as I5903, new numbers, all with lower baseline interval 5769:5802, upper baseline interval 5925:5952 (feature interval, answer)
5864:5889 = 1.5 angstrom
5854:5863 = 0.2 angstrom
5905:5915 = 0.2 angstrom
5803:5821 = -0.7 angstrom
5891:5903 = 2.6 angstrom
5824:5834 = -0.6 angstrom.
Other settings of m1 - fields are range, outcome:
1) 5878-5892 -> 18.7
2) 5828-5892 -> 21.5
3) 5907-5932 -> 21.8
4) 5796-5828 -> 22.9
